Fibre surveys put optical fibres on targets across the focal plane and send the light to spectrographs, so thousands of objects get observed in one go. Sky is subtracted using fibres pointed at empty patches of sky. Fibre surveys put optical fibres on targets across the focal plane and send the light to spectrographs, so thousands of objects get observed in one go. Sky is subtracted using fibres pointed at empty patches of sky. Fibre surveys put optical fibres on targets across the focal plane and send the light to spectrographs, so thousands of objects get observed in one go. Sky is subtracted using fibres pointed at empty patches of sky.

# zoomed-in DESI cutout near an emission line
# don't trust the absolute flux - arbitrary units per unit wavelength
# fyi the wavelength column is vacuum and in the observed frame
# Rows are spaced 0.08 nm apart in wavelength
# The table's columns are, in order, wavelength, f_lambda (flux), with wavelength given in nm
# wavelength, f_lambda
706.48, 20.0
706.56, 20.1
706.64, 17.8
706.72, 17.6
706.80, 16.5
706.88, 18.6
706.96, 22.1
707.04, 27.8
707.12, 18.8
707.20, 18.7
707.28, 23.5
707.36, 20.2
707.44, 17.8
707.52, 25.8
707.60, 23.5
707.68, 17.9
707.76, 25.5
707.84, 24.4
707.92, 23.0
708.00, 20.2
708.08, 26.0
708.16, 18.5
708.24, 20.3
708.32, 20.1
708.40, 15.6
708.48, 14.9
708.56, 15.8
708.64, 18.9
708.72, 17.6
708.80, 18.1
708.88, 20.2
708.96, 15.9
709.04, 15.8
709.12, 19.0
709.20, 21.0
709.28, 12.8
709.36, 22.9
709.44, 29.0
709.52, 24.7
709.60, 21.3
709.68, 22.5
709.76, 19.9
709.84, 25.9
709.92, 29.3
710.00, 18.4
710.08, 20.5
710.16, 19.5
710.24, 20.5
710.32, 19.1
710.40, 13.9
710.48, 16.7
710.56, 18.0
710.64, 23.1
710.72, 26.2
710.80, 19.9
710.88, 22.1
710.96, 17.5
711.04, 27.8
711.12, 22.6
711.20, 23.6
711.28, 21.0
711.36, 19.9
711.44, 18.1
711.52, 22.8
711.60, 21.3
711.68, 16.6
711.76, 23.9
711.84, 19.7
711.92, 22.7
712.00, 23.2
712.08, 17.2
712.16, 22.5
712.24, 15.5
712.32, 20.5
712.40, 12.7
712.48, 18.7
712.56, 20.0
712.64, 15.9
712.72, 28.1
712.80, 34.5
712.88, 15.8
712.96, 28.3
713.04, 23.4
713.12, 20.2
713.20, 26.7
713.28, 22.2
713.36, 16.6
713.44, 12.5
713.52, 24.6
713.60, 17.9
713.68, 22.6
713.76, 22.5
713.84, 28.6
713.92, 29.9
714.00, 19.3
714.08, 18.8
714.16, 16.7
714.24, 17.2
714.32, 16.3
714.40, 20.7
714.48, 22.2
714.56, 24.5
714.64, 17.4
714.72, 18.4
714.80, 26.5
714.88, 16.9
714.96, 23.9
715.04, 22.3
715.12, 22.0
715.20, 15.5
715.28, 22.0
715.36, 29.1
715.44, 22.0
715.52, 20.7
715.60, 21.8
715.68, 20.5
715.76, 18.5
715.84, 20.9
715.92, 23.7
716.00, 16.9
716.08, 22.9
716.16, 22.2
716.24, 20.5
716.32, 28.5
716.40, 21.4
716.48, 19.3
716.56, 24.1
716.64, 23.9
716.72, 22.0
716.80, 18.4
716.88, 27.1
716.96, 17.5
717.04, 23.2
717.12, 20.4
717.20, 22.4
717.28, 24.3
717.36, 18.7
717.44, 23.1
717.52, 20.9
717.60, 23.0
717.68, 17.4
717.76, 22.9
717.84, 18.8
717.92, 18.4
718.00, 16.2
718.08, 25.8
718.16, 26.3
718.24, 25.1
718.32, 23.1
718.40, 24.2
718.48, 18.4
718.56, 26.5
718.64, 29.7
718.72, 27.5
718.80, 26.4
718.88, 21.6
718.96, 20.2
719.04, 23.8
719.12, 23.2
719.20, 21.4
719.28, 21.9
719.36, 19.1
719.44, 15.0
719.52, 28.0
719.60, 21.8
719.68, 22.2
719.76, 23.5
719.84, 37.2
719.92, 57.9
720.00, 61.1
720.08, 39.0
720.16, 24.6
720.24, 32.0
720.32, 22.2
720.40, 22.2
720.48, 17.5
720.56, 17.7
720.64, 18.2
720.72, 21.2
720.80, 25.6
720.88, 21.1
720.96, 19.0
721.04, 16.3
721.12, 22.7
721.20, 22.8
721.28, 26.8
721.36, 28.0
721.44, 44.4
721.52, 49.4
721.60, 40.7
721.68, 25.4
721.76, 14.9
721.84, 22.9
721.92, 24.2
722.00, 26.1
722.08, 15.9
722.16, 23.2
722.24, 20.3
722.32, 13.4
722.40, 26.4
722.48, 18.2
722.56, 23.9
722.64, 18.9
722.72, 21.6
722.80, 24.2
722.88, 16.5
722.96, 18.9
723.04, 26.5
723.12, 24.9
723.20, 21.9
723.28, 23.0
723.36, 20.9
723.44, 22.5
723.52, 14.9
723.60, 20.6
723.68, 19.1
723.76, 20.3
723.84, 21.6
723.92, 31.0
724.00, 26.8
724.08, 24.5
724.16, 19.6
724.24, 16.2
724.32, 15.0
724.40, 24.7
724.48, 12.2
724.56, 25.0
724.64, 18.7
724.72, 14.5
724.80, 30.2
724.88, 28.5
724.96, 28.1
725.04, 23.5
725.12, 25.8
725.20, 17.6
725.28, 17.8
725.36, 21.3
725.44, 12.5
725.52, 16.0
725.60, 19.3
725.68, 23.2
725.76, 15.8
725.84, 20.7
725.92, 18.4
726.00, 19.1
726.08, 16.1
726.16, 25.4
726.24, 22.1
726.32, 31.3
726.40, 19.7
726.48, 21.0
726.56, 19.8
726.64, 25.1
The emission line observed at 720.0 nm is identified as [S II]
